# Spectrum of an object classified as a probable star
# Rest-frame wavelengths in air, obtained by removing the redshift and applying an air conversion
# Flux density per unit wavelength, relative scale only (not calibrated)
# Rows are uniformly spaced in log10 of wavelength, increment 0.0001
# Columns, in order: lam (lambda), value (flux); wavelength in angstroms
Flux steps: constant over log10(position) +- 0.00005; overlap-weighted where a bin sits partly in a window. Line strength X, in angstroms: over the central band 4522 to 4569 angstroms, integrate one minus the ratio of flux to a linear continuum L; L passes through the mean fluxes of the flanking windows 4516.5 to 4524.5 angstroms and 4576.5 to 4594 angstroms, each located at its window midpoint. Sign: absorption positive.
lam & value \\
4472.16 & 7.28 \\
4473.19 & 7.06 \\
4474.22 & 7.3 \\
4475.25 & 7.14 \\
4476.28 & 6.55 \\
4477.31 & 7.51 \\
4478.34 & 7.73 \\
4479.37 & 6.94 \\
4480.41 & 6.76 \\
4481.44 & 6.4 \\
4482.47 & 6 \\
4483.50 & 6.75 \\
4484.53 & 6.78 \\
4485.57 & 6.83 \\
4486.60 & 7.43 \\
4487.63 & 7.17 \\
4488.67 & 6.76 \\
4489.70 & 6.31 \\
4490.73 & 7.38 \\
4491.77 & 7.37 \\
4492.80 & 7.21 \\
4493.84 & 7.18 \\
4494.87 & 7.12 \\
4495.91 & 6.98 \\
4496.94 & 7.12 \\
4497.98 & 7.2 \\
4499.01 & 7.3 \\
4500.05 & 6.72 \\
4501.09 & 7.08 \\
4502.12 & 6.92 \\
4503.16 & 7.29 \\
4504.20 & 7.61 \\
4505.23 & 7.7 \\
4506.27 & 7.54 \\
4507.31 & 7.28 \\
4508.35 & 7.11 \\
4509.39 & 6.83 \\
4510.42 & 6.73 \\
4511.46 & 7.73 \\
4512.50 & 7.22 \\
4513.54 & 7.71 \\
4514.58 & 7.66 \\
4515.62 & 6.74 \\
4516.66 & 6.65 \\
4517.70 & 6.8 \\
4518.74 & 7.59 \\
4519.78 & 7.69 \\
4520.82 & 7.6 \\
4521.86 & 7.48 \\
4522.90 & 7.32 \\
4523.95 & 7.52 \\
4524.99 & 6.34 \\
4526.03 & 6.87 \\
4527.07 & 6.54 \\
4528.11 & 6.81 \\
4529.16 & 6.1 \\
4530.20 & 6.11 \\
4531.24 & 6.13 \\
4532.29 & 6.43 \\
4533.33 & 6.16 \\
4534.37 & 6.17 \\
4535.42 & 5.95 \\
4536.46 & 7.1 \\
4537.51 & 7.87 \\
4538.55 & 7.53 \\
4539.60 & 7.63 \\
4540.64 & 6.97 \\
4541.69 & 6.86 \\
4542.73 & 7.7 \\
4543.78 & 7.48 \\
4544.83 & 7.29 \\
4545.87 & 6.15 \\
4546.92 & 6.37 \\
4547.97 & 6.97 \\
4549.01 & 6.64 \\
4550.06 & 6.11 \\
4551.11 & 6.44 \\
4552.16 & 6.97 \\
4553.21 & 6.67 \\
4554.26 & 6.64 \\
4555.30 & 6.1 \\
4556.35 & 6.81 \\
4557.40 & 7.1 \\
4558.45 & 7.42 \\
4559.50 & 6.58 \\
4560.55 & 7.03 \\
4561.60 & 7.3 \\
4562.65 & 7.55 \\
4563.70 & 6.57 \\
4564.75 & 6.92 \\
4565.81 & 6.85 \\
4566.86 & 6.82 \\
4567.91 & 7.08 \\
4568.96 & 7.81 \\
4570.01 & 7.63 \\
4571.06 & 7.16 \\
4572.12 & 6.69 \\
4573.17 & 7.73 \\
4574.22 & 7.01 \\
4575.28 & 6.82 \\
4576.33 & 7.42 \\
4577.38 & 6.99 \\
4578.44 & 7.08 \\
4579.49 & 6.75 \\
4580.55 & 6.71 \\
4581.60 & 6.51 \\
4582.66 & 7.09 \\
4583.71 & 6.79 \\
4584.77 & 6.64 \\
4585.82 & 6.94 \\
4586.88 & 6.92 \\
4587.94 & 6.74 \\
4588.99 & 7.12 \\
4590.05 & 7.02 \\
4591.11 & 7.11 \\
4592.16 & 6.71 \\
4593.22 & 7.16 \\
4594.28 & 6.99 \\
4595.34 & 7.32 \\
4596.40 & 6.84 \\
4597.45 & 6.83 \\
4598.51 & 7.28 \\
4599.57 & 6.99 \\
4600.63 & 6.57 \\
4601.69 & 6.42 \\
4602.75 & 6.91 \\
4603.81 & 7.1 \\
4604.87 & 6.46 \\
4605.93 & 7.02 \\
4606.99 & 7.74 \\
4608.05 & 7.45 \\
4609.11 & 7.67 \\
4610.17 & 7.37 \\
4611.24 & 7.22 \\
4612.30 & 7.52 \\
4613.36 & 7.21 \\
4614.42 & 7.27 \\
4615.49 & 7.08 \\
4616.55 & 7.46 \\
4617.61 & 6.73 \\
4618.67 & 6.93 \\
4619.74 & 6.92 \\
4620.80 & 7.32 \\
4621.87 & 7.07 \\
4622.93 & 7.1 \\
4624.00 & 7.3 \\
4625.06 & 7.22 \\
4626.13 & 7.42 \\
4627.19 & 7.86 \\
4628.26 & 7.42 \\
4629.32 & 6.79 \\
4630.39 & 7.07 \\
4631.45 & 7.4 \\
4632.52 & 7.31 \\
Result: 2.3 angstroms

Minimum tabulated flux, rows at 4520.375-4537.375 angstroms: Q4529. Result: 5.95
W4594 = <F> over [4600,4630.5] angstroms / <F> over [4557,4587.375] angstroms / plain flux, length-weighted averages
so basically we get 1.0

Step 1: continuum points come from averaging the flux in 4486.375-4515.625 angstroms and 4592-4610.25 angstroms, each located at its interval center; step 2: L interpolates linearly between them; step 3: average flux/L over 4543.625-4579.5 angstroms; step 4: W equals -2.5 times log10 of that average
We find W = 0.03 mag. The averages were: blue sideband 7.19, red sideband 7.05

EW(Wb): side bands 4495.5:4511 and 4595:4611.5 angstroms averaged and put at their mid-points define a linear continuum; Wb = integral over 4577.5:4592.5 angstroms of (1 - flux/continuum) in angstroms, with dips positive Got 0.5 angstroms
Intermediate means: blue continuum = 7.17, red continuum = 7.07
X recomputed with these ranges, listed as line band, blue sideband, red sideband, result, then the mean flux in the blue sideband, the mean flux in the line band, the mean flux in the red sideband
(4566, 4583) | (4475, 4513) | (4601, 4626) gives 0.1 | 7.07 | 7.08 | 7.15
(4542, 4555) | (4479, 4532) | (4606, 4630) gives 0.6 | 7.02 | 6.78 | 7.27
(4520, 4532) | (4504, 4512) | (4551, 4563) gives 0.6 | 7.31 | 6.81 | 6.89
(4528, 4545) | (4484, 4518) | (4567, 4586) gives 0.6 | 7.14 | 6.83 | 7.05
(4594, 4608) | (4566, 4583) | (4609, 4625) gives 0.3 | 7.08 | 6.98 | 7.2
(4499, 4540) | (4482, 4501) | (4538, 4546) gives 0.6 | 6.98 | 7.03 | 7.26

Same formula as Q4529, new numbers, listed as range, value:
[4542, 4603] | 6.1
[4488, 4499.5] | 6.31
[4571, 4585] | 6.51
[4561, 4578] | 6.57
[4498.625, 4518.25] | 6.65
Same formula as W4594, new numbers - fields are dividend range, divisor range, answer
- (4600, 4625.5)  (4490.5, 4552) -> 1.02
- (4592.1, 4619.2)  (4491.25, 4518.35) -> 0.99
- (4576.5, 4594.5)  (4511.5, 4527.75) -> 0.96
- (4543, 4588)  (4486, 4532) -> 0.98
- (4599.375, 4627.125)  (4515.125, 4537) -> 1.06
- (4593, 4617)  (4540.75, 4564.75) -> 1.04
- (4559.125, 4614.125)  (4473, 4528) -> 0.99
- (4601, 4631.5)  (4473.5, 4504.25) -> 1.02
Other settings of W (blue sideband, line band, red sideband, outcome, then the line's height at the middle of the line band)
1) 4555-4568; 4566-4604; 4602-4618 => 0.01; 7.07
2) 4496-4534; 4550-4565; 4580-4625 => 0.03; 7.04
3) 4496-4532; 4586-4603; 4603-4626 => 0.04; 7.17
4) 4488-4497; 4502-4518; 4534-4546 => -0.03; 7.07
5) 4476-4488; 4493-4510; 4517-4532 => -0.04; 6.91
